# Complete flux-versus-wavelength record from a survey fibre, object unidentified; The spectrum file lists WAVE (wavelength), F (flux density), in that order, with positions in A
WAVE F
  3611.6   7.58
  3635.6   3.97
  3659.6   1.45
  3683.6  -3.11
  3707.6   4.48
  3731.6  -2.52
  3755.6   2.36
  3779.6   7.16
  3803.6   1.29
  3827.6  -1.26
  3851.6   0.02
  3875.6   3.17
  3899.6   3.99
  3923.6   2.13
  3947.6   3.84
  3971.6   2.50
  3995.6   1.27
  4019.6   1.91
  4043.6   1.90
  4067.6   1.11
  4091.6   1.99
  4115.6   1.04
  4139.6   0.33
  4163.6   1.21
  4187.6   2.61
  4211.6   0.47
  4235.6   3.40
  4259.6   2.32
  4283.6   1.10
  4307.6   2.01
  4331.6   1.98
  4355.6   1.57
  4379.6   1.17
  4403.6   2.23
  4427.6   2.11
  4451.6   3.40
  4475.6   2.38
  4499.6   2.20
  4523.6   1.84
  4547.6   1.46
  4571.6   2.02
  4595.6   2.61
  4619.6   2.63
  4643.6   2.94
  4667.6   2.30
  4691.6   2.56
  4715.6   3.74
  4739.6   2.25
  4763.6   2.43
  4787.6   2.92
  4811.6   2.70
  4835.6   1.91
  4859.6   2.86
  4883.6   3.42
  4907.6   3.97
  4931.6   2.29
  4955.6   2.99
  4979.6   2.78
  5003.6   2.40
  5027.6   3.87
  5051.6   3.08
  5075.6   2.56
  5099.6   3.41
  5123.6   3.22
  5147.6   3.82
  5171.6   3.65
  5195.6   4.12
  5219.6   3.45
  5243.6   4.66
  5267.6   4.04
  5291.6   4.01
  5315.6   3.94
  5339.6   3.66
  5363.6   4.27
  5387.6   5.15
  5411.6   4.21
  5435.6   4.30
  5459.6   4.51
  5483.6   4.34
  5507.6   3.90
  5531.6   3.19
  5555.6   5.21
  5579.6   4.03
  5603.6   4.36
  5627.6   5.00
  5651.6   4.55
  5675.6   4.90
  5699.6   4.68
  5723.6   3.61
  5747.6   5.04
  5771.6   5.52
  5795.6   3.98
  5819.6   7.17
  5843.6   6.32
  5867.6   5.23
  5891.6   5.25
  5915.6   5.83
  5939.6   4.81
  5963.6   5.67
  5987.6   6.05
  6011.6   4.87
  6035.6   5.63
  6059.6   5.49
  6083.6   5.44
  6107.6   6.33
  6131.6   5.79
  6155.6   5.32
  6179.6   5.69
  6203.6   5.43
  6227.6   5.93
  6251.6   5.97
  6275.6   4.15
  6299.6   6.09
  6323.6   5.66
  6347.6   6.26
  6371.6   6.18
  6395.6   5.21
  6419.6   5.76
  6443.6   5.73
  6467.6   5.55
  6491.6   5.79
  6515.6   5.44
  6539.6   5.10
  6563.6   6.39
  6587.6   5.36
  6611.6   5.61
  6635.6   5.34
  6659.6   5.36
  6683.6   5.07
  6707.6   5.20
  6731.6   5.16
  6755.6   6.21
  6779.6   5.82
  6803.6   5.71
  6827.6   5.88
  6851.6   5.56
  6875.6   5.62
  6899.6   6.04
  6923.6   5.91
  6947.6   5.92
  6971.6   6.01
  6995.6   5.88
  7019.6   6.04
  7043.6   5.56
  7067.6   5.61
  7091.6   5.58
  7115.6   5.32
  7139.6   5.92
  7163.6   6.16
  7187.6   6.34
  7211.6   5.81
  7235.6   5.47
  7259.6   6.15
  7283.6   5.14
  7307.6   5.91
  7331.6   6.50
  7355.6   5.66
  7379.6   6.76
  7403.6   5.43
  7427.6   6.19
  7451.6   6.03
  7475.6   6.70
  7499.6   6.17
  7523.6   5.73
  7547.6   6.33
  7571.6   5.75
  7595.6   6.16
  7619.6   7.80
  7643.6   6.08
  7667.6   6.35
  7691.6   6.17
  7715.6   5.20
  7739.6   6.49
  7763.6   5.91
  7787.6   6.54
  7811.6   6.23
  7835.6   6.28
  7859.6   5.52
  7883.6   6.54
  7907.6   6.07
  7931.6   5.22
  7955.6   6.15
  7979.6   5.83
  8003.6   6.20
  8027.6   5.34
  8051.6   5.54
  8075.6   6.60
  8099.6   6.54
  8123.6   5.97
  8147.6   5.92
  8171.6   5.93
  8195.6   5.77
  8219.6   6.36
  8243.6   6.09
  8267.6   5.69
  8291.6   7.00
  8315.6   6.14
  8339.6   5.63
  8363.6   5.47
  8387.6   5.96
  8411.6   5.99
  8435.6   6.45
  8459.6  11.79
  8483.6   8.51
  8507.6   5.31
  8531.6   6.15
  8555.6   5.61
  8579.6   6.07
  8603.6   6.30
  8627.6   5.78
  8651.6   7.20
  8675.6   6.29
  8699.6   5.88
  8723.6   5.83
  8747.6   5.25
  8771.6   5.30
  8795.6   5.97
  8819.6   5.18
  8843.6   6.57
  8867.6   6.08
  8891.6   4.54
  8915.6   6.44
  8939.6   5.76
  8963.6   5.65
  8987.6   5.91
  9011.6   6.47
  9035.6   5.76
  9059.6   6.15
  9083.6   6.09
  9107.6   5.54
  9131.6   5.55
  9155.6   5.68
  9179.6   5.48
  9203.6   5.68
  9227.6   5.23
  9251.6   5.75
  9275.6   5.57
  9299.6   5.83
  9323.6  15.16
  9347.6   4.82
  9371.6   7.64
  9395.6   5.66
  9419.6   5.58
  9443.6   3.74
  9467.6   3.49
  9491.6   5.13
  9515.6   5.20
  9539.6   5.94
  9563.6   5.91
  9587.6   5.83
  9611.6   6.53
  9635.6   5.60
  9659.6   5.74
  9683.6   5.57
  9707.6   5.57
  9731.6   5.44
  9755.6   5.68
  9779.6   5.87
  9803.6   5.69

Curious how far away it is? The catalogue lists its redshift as 0.287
